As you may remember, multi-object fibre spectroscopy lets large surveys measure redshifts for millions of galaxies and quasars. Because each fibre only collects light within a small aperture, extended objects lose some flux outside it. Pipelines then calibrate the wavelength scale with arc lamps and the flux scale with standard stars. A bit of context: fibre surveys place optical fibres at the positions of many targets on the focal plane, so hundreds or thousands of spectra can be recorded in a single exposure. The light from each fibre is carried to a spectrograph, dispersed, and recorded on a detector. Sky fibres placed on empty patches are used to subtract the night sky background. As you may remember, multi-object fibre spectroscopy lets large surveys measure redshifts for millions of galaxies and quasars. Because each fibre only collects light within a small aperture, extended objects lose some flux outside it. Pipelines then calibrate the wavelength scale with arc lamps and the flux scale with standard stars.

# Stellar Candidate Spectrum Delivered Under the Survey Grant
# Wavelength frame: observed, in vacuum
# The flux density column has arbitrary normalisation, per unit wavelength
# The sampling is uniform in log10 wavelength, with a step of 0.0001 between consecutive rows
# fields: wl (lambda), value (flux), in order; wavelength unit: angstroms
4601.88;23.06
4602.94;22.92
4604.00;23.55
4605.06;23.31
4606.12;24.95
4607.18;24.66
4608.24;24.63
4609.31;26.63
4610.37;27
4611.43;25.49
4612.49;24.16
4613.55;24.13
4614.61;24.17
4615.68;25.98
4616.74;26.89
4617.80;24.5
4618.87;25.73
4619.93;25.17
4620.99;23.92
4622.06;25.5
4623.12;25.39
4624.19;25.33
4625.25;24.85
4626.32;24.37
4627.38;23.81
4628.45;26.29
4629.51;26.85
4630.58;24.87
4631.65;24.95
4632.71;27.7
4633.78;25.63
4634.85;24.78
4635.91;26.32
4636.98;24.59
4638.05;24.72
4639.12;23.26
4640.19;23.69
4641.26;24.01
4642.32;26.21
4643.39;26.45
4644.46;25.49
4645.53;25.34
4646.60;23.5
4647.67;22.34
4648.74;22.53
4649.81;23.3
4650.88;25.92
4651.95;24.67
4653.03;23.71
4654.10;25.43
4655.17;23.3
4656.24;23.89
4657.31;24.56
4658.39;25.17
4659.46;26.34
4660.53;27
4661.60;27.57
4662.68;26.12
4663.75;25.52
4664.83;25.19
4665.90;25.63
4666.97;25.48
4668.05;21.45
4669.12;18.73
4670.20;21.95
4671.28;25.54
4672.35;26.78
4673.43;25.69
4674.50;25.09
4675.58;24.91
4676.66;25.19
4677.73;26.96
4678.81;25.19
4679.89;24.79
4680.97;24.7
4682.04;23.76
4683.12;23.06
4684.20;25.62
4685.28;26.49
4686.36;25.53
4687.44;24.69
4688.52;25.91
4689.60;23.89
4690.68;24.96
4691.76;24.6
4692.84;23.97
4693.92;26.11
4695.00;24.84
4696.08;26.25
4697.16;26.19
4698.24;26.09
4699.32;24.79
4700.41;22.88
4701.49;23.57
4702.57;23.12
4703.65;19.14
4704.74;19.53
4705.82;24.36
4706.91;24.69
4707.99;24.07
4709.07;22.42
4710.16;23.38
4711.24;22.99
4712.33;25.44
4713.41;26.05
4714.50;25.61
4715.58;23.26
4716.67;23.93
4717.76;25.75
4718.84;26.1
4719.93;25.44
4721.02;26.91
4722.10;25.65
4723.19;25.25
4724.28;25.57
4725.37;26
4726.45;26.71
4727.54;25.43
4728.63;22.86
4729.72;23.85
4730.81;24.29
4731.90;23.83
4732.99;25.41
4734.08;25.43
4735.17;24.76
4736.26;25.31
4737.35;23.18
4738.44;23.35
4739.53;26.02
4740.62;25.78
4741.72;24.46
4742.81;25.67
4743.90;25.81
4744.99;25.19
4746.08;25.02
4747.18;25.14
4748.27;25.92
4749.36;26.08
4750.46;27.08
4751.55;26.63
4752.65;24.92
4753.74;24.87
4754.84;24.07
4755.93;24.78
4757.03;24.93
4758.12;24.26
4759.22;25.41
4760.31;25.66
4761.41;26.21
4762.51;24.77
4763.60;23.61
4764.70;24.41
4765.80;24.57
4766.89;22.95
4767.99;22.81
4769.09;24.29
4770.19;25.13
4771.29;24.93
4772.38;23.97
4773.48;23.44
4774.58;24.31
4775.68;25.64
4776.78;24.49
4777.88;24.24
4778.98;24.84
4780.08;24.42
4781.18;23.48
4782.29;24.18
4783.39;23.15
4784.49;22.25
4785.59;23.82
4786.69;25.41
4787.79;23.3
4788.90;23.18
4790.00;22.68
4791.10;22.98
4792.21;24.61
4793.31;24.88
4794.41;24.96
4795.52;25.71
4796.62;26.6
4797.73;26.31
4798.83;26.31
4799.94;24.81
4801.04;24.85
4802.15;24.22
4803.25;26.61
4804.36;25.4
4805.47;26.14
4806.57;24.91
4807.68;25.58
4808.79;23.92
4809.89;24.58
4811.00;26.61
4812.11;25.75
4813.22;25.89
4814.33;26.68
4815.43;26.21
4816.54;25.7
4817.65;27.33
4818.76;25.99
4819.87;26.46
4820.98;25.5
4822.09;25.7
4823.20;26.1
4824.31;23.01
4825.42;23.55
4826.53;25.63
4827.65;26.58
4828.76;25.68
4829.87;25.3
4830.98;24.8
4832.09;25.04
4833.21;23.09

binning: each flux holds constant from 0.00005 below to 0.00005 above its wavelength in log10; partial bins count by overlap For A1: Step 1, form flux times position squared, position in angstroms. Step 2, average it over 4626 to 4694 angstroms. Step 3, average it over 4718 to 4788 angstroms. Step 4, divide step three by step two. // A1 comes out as 1.0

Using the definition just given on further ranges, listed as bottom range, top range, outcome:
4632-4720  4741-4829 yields 1.06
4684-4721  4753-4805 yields 1.03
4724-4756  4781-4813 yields 1.01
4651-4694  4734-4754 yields 1.05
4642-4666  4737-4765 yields 1.05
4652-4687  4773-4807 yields 1.04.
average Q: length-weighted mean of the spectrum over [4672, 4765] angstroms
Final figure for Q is 24.9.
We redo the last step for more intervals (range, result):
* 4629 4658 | 24.7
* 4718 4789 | 24.8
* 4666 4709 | 24.4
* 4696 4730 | 24.5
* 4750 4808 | 24.7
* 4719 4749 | 25.1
